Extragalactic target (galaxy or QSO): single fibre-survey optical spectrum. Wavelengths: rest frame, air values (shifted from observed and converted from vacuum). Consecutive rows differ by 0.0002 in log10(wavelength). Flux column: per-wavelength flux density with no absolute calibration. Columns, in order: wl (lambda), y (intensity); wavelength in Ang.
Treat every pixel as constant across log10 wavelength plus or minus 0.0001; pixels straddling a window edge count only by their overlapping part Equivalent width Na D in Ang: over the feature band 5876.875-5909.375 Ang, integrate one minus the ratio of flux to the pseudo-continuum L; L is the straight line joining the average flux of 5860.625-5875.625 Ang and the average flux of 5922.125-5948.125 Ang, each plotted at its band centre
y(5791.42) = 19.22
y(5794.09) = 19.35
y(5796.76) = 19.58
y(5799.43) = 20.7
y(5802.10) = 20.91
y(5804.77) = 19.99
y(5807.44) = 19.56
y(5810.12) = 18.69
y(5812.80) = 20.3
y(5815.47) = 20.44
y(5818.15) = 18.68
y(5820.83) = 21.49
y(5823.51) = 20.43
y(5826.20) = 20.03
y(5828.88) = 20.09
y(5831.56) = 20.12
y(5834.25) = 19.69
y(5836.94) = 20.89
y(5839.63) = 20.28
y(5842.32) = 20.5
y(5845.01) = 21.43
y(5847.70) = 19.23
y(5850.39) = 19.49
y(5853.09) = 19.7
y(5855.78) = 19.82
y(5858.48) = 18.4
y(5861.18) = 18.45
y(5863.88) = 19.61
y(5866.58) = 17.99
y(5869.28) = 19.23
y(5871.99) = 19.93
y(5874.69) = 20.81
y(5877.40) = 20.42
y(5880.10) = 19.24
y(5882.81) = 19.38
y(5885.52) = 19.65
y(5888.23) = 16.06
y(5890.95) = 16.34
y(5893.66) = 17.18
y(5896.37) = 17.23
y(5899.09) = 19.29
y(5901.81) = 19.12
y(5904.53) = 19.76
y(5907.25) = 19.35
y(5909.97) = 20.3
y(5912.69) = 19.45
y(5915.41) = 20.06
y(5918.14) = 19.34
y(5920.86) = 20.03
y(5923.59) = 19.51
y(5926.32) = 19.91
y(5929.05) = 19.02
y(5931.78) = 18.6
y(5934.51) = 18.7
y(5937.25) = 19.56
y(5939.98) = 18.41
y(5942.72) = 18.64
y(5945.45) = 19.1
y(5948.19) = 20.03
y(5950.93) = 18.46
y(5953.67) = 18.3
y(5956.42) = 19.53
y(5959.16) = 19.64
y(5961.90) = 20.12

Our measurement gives 1.1 Ang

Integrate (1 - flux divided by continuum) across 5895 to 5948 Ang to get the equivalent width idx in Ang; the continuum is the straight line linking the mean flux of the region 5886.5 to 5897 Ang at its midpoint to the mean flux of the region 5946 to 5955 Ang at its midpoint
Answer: -4.1 Ang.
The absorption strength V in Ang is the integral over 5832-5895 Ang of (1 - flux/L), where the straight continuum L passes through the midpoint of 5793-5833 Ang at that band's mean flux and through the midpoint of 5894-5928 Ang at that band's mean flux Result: 1.3 Ang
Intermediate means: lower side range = 20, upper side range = 19.4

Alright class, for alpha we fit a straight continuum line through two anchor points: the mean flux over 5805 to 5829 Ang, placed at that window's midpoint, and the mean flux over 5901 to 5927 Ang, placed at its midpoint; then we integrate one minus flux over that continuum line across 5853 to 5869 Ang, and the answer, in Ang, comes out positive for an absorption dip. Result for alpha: 0.7 Ang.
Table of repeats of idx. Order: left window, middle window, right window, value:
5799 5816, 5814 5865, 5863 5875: -0.6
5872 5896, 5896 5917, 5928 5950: -0.7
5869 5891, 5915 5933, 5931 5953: -0.5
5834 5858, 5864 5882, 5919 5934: 0.2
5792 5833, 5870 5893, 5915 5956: 0.7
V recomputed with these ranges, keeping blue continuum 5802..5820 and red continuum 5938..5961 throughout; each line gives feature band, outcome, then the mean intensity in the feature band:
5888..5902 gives 1.31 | 17.5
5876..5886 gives -0.14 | 19.7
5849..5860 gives 0.12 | 19.3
